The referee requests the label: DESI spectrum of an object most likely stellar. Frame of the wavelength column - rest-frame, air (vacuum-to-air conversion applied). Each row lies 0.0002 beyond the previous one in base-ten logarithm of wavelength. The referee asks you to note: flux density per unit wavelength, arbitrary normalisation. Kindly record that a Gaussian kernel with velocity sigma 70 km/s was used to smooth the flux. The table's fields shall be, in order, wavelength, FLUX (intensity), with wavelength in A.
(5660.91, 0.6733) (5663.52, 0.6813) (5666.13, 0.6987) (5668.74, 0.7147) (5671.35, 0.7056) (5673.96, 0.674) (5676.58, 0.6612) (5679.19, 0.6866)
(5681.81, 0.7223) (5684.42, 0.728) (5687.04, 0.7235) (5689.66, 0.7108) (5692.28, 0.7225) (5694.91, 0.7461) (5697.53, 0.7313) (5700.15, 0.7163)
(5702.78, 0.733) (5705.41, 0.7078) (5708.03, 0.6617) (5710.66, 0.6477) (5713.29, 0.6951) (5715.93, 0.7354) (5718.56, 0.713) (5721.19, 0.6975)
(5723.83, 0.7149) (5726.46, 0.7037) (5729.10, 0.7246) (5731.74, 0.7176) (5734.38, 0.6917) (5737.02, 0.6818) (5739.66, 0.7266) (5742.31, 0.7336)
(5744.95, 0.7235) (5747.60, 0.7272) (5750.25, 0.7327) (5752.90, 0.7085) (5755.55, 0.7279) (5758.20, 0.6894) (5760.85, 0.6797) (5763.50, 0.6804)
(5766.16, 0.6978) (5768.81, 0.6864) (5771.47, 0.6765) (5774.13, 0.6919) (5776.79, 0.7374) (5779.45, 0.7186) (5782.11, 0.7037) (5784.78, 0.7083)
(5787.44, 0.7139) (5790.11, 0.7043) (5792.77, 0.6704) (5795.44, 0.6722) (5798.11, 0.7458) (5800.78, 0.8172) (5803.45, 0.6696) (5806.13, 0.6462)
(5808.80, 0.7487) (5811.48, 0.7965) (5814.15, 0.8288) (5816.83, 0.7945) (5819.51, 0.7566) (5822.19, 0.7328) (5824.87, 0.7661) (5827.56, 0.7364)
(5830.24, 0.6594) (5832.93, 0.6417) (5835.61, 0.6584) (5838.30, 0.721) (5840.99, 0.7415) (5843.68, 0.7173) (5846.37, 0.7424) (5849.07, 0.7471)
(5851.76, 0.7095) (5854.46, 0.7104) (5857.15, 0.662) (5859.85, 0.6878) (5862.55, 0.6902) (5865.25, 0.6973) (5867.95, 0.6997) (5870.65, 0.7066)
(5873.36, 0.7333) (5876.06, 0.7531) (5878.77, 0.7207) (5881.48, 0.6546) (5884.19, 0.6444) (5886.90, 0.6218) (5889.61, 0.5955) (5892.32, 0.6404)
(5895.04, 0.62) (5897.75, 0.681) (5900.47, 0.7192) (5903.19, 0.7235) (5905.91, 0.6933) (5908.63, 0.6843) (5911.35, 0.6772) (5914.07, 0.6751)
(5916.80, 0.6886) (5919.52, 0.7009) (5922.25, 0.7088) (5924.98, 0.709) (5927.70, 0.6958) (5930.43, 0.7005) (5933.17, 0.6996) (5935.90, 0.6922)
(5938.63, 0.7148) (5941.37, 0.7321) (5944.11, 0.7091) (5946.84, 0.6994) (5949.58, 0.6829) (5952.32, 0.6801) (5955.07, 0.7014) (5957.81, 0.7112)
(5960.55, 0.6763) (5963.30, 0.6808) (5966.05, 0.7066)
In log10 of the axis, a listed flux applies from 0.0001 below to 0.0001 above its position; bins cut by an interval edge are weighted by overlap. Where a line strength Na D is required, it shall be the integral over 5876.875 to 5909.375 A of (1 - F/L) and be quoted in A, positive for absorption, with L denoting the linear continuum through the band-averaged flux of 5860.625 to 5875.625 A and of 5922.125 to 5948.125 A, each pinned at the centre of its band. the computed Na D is 1.8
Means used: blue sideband 0.708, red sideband 0.706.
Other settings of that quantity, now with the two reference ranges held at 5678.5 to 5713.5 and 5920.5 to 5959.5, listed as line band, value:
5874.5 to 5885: 0.1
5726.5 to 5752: -0.3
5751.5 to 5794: 0.5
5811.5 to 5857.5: -1.5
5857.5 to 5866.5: 0.2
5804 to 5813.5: -0.3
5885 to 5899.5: 1.4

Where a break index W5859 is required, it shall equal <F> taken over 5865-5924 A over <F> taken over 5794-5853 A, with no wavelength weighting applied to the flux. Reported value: 0.94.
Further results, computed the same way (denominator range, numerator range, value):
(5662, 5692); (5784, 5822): 1.05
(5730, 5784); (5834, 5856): 1.01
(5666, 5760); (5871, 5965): 0.97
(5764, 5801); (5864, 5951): 0.98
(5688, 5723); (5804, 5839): 1.03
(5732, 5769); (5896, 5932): 0.98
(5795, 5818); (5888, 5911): 0.89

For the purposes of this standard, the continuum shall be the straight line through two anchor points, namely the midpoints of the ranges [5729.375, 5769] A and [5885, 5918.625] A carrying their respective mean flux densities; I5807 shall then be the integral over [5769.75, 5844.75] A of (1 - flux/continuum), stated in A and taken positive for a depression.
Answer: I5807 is -3.0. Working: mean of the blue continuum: 0.708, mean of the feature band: 0.72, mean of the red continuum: 0.668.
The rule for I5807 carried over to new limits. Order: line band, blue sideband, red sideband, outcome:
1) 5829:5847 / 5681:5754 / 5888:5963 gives 0.09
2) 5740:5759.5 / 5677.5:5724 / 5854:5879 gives -0.33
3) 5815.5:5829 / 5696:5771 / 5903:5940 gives -1.05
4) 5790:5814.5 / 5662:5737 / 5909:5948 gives -0.85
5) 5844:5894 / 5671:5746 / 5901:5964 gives 0.77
